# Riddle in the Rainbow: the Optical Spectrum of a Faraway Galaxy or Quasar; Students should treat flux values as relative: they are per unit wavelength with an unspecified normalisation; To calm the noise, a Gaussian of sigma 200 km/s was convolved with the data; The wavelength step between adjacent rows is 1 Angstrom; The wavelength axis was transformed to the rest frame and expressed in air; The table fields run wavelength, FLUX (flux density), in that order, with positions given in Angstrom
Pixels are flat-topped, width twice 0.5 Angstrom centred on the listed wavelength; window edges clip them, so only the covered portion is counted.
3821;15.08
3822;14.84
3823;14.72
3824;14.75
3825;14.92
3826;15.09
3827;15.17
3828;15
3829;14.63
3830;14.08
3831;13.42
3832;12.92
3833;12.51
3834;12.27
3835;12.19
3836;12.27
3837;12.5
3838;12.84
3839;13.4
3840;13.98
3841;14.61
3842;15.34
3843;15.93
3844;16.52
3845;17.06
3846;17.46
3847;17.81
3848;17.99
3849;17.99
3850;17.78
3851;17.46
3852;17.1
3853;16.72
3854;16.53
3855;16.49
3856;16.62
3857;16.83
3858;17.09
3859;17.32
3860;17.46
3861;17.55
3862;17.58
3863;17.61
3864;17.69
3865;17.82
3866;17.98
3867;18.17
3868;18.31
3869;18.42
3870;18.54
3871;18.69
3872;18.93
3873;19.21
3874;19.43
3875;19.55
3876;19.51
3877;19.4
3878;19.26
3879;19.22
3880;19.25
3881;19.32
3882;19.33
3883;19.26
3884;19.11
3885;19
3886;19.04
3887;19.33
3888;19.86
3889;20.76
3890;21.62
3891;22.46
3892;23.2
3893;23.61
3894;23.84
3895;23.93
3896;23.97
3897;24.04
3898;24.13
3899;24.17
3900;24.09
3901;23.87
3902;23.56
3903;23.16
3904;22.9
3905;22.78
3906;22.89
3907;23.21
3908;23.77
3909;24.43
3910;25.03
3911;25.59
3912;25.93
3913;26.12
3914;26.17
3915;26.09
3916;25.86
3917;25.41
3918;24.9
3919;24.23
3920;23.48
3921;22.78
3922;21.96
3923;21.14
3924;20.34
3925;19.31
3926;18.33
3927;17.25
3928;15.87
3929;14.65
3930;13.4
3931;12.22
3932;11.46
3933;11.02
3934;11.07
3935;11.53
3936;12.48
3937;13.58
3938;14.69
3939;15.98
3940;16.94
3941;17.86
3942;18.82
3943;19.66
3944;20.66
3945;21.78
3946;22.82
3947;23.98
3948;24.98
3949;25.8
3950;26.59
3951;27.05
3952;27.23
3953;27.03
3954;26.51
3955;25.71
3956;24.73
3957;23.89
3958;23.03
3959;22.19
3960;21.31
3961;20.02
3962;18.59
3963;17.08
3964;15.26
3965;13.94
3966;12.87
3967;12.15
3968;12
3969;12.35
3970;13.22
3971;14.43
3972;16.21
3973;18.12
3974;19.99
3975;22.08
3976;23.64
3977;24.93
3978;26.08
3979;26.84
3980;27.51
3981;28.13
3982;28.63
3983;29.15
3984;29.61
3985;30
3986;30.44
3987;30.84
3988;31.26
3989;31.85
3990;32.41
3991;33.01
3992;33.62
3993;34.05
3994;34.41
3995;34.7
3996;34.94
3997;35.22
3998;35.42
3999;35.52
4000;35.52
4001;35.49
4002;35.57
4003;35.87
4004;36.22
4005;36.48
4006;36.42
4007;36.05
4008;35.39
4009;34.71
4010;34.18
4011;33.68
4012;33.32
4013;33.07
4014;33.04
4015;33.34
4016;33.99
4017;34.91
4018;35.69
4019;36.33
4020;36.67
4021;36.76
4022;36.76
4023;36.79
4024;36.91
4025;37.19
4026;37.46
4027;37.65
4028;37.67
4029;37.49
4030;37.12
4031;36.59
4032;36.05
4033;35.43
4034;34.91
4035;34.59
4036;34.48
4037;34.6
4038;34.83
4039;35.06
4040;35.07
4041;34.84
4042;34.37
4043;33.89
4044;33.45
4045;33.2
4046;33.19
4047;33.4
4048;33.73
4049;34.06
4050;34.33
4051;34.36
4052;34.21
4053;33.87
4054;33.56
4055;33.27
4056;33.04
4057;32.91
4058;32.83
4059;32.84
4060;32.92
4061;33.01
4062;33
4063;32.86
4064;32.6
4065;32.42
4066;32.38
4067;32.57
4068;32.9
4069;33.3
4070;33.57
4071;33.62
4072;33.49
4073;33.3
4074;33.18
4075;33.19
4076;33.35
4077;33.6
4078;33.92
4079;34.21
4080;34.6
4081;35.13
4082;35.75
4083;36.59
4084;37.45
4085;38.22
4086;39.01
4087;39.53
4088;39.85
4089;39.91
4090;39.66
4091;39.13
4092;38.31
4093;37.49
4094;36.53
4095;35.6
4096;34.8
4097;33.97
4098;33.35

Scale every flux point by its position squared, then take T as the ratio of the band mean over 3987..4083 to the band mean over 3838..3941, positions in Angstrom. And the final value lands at 1.92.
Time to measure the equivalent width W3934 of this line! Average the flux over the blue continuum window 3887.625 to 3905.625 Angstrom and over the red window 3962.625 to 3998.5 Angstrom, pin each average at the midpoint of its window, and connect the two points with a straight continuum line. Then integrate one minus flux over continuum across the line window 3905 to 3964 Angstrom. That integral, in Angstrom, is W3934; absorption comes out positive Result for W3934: 7.63 Angstrom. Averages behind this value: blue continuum 23.1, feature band 20.9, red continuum 25.2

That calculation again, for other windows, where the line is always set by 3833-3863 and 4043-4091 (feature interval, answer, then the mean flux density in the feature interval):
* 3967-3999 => 0.8 Angstrom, 26.8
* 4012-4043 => -4.5 Angstrom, 35.6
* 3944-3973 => 5.4 Angstrom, 20.4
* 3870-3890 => -0.8 Angstrom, 19.4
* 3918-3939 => 5.4 Angstrom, 16.7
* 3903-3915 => -1.9 Angstrom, 24.5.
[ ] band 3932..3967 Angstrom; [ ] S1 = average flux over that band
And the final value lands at 19.7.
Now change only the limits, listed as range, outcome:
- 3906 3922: 24.7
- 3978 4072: 33.9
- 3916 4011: 24.1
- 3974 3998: 30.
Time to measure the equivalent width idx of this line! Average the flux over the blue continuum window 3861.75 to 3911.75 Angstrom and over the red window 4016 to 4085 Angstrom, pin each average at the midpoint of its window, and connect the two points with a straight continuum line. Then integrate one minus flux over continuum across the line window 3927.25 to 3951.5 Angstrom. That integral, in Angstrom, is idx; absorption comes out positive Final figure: 7.4 Angstrom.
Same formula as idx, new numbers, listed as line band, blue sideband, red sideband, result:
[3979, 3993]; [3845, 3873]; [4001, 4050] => 0.3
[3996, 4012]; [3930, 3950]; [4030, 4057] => -4.3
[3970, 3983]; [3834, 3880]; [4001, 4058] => 2.9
